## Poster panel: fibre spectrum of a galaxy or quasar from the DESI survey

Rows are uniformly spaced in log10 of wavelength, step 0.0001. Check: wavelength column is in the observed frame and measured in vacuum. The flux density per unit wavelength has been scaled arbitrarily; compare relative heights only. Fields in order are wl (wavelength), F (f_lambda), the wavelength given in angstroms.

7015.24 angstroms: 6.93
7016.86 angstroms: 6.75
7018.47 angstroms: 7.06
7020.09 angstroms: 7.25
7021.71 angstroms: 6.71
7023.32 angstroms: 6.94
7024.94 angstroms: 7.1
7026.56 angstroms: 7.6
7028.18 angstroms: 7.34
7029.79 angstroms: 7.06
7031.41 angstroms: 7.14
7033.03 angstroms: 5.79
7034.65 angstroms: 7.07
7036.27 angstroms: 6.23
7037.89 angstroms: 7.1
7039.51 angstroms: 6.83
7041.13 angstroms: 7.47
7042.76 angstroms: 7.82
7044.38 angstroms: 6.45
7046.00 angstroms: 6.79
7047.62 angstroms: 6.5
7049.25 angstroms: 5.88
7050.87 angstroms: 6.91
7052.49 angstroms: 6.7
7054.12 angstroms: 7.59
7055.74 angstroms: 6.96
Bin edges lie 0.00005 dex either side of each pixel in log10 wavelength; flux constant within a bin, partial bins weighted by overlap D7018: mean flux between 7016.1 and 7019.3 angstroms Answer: 6.91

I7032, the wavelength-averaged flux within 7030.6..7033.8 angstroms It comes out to 6.47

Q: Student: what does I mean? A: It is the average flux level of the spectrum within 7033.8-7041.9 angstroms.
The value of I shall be 6.93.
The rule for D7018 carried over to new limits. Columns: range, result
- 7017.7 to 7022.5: 7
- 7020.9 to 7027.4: 7.09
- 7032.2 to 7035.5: 6.43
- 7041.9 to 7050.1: 6.69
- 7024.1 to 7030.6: 7.27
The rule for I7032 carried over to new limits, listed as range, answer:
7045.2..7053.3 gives 6.56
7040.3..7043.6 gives 7.62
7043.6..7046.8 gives 6.63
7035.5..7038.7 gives 6.67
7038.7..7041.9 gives 7.15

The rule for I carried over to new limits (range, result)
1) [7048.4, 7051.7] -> 6.4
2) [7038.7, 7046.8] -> 7.07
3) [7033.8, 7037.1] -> 6.64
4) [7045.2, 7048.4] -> 6.65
